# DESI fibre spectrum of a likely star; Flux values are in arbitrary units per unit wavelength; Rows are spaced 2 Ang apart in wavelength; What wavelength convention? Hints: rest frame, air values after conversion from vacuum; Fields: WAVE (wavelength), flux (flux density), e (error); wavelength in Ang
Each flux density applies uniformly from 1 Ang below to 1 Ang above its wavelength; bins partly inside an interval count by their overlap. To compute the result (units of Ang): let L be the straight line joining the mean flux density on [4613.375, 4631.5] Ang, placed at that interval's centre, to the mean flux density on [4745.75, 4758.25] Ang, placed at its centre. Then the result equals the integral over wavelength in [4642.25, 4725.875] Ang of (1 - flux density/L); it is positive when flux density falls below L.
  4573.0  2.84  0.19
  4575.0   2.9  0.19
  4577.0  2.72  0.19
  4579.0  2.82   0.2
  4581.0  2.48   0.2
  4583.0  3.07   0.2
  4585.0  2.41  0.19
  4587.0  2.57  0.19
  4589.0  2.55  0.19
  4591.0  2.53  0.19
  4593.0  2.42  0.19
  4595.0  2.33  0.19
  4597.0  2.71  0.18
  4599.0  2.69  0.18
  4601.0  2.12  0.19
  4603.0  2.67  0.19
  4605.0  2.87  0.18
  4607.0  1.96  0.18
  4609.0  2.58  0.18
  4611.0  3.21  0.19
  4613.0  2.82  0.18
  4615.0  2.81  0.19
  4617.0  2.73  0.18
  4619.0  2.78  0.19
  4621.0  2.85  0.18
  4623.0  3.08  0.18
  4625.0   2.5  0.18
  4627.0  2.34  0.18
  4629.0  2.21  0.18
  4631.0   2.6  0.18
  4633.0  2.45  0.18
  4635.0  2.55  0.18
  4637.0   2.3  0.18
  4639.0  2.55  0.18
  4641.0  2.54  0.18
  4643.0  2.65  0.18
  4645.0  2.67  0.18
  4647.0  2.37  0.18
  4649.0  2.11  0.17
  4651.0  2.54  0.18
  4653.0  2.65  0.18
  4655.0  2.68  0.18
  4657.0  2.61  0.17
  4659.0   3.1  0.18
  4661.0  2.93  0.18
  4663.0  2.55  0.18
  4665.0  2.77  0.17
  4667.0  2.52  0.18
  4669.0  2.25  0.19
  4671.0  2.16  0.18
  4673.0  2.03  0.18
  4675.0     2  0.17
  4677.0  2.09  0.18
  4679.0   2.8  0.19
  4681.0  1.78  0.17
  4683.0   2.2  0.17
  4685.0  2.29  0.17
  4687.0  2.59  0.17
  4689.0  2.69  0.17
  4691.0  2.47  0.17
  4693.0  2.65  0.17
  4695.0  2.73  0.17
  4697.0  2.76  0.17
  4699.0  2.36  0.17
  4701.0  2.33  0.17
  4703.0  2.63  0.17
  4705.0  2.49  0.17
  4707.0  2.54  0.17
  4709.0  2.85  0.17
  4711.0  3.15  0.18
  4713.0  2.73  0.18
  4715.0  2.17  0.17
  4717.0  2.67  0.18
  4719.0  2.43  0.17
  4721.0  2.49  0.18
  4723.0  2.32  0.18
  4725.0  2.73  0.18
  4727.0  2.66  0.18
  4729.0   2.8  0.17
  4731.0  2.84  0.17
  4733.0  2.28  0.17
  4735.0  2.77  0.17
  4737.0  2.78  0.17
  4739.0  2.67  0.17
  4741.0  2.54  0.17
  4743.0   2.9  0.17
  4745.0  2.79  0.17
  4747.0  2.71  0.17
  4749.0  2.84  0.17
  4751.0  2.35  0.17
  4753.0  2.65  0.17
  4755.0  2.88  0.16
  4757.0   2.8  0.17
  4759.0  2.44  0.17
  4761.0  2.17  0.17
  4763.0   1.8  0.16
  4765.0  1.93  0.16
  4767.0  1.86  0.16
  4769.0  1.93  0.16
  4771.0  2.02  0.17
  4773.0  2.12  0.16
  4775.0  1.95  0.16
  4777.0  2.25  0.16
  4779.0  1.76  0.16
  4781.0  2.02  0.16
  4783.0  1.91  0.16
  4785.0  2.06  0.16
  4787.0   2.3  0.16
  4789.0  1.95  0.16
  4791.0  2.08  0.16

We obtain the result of 5.3 Ang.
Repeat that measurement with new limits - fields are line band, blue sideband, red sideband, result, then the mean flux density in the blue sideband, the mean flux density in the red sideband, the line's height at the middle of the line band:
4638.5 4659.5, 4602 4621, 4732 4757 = 1.0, 2.72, 2.68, 2.71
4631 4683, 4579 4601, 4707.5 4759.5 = 2.9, 2.57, 2.66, 2.61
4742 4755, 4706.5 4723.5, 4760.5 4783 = -2.8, 2.6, 1.98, 2.23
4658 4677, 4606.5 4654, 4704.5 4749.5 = 1.1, 2.58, 2.66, 2.61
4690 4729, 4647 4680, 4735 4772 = -1.9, 2.48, 2.46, 2.47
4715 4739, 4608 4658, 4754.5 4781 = -3.5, 2.61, 2.13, 2.27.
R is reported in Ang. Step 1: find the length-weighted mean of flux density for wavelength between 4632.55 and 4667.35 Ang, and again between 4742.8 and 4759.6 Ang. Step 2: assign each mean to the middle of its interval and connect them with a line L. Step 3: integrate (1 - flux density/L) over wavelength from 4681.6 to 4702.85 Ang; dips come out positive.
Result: 1.1 Ang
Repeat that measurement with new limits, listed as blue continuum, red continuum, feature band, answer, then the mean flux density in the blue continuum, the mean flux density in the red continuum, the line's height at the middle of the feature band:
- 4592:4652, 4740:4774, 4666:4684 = 2.1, 2.57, 2.4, 2.5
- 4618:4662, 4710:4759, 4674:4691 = 2.0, 2.59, 2.66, 2.62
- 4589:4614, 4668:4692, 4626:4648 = -0.3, 2.57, 2.28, 2.44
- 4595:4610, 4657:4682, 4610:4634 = -2.1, 2.5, 2.42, 2.48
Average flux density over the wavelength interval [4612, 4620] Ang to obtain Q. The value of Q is 2.79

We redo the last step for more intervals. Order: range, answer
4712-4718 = 2.52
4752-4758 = 2.78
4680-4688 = 2.21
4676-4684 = 2.22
